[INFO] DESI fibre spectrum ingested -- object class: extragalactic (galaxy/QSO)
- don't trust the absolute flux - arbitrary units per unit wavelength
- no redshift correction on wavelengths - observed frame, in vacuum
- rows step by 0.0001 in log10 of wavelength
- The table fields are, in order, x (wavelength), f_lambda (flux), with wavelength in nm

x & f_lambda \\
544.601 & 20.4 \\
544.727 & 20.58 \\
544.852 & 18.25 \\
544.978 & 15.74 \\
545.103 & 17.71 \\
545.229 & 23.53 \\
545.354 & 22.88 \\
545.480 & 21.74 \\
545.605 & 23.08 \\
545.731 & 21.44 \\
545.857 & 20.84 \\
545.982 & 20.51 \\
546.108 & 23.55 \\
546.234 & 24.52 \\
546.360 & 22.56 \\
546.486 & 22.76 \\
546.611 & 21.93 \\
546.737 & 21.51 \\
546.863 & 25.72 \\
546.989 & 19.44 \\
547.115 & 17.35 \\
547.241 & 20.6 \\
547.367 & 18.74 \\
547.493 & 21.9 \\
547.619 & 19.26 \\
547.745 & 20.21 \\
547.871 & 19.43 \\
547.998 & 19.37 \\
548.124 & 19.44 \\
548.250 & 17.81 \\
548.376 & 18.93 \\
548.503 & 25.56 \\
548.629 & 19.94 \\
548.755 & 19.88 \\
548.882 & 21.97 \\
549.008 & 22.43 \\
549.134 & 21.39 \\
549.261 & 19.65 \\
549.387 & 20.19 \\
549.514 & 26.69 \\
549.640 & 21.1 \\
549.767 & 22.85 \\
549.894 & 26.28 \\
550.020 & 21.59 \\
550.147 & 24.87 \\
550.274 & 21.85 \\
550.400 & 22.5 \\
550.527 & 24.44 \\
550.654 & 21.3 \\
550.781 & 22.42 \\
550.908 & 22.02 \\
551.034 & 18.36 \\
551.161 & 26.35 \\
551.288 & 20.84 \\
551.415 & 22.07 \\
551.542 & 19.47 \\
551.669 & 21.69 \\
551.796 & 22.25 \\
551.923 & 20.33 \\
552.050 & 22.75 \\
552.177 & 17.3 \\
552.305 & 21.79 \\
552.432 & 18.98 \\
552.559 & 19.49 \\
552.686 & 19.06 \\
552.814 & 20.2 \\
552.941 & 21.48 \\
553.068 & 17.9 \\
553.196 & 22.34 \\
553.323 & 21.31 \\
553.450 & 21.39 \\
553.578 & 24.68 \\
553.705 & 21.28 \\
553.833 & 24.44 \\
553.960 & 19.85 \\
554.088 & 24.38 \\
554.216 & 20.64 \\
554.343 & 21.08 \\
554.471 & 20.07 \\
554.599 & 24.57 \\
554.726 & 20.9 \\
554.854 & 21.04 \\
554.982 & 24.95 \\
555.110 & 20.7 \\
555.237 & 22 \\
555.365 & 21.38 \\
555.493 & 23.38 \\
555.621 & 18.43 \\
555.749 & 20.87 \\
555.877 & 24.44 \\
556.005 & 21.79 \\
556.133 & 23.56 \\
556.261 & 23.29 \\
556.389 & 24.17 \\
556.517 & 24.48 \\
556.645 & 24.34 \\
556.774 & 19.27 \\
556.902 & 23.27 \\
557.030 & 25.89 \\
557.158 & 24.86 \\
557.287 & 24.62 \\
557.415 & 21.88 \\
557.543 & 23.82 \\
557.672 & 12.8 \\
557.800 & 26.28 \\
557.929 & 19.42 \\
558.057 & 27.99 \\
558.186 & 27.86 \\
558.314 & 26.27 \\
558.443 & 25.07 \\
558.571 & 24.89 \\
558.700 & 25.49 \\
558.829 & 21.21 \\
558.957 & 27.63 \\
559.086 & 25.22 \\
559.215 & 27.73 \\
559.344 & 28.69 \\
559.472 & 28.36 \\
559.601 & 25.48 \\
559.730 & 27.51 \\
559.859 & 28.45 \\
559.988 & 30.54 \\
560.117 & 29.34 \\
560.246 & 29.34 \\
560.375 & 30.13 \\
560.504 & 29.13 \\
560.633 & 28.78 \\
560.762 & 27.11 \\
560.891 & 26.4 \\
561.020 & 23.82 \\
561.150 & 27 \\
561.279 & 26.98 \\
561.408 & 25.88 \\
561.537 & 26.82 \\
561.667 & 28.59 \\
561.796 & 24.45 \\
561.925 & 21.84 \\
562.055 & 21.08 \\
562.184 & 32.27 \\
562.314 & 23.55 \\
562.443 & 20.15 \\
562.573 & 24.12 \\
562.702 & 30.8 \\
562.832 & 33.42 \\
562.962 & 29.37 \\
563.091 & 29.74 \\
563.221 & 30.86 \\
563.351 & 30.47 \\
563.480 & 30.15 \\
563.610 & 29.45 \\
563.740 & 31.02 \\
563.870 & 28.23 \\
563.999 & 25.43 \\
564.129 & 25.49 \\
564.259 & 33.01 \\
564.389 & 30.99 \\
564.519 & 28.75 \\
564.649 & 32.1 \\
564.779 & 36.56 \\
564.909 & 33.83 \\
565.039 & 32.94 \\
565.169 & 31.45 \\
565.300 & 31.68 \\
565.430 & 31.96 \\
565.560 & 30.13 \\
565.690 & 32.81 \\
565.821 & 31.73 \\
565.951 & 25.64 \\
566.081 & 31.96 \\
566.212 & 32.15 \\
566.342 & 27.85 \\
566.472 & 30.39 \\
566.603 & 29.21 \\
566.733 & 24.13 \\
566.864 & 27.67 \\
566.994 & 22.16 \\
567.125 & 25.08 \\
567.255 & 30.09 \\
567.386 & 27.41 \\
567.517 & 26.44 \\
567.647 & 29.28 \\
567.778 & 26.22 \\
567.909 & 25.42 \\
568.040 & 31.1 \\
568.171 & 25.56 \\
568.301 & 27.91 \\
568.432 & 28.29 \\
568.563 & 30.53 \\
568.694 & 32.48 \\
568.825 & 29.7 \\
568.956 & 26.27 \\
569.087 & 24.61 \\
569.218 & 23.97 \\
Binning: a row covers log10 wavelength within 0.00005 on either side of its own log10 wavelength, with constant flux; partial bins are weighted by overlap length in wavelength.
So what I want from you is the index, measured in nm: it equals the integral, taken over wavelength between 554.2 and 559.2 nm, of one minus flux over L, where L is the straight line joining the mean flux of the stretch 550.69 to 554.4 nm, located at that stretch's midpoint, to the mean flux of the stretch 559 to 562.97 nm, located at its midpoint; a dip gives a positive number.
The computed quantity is 0.21 nm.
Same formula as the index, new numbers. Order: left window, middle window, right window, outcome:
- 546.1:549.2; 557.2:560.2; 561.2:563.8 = 0.04 nm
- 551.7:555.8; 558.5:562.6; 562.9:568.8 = -0.11 nm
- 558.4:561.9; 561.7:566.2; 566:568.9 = -0.28 nm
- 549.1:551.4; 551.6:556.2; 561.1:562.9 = 0.42 nm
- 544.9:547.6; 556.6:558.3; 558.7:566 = 0.19 nm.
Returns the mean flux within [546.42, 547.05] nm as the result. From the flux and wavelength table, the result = 22.3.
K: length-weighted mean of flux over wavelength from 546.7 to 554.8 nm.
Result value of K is 21.3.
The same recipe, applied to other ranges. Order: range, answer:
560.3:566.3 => 28.9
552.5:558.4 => 22.4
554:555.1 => 22.1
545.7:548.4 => 20.8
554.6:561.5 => 24.8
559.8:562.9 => 27.1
